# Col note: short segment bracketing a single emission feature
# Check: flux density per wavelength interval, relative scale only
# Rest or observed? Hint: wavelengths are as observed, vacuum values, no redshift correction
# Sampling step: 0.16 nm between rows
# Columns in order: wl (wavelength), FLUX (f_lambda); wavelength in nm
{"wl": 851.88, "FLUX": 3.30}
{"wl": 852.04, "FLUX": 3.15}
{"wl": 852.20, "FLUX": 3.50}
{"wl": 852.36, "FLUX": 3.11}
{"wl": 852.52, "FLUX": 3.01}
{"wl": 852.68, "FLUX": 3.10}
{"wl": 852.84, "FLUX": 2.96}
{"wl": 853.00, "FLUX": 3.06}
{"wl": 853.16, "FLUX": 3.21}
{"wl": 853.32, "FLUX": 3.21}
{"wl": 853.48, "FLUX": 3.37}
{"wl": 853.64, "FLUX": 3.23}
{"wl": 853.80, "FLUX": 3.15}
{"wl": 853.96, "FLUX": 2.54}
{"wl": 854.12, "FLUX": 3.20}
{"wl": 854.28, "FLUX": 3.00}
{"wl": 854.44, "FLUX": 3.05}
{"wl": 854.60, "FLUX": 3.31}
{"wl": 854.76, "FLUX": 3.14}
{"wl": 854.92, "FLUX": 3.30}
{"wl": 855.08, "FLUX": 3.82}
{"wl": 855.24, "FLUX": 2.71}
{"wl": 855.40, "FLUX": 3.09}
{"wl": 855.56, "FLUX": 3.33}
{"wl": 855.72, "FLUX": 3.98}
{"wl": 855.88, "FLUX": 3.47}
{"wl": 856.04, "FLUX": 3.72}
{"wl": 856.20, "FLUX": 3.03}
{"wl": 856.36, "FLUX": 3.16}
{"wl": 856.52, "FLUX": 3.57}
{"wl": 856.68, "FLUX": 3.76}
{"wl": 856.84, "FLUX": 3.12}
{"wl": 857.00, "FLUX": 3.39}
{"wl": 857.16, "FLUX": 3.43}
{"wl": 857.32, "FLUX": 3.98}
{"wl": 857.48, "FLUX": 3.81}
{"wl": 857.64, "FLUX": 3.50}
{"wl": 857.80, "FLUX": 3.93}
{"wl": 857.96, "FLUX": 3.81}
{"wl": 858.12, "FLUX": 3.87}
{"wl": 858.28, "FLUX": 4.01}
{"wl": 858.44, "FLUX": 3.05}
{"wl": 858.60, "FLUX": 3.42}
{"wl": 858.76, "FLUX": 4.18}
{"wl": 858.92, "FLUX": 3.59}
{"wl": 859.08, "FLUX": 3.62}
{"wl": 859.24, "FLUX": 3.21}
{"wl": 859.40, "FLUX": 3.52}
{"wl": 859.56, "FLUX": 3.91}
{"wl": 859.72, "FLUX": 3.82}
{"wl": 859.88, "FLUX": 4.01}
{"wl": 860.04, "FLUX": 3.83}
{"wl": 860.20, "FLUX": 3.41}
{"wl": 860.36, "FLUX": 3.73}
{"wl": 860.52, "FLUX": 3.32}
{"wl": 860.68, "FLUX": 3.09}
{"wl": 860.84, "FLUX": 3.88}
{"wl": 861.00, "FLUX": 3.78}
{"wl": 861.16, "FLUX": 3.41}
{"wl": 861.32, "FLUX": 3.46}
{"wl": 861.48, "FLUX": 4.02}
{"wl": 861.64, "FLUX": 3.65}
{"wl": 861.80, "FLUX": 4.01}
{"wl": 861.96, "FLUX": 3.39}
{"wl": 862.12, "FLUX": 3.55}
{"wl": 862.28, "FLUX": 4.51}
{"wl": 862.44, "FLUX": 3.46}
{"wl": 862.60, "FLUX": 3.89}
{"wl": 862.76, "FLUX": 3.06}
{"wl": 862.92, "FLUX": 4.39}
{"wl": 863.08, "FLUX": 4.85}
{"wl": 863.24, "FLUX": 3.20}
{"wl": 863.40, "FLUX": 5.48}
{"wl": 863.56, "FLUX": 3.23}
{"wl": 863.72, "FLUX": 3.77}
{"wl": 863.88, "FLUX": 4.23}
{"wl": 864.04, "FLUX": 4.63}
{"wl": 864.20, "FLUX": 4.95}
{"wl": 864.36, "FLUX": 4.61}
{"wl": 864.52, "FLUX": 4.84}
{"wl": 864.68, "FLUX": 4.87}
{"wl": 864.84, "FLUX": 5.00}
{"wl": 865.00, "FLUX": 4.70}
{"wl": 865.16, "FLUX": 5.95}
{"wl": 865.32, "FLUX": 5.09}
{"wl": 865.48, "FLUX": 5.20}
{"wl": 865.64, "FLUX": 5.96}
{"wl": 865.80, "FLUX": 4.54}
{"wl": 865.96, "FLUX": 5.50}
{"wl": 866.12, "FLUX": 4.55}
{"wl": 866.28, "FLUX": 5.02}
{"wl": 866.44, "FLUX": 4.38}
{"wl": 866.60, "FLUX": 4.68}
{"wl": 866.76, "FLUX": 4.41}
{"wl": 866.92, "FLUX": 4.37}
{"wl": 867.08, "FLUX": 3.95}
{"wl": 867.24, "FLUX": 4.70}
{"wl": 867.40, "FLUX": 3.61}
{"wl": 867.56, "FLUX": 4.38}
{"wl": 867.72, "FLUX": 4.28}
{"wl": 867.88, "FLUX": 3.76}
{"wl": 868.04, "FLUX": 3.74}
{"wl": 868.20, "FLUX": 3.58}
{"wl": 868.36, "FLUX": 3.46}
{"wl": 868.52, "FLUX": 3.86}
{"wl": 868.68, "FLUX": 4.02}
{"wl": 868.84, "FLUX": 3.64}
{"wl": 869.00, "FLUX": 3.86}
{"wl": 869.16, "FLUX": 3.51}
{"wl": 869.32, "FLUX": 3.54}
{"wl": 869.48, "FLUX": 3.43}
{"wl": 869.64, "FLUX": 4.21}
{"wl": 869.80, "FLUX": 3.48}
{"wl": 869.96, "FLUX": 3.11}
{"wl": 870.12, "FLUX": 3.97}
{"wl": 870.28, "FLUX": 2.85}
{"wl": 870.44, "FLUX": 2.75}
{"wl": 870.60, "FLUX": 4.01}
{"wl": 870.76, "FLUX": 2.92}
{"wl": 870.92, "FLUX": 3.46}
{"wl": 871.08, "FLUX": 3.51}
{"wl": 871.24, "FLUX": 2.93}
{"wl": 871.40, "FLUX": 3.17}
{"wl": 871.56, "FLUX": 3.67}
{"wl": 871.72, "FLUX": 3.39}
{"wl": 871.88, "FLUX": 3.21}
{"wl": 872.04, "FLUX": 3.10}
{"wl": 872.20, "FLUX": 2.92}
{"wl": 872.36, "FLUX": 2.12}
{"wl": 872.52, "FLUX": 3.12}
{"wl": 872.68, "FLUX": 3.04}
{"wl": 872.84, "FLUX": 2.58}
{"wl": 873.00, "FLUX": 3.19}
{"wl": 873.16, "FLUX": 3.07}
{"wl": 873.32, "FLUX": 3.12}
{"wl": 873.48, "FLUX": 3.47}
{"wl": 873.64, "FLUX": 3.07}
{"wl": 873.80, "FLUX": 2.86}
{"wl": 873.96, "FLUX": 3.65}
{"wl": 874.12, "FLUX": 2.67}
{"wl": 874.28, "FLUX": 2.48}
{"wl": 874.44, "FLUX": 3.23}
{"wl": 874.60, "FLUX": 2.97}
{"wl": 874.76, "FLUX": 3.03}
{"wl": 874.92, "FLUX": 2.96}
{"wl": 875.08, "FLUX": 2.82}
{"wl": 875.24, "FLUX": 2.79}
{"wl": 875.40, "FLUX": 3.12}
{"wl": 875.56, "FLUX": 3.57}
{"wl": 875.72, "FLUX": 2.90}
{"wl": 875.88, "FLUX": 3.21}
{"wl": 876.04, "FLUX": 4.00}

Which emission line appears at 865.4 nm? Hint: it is C III] 1909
